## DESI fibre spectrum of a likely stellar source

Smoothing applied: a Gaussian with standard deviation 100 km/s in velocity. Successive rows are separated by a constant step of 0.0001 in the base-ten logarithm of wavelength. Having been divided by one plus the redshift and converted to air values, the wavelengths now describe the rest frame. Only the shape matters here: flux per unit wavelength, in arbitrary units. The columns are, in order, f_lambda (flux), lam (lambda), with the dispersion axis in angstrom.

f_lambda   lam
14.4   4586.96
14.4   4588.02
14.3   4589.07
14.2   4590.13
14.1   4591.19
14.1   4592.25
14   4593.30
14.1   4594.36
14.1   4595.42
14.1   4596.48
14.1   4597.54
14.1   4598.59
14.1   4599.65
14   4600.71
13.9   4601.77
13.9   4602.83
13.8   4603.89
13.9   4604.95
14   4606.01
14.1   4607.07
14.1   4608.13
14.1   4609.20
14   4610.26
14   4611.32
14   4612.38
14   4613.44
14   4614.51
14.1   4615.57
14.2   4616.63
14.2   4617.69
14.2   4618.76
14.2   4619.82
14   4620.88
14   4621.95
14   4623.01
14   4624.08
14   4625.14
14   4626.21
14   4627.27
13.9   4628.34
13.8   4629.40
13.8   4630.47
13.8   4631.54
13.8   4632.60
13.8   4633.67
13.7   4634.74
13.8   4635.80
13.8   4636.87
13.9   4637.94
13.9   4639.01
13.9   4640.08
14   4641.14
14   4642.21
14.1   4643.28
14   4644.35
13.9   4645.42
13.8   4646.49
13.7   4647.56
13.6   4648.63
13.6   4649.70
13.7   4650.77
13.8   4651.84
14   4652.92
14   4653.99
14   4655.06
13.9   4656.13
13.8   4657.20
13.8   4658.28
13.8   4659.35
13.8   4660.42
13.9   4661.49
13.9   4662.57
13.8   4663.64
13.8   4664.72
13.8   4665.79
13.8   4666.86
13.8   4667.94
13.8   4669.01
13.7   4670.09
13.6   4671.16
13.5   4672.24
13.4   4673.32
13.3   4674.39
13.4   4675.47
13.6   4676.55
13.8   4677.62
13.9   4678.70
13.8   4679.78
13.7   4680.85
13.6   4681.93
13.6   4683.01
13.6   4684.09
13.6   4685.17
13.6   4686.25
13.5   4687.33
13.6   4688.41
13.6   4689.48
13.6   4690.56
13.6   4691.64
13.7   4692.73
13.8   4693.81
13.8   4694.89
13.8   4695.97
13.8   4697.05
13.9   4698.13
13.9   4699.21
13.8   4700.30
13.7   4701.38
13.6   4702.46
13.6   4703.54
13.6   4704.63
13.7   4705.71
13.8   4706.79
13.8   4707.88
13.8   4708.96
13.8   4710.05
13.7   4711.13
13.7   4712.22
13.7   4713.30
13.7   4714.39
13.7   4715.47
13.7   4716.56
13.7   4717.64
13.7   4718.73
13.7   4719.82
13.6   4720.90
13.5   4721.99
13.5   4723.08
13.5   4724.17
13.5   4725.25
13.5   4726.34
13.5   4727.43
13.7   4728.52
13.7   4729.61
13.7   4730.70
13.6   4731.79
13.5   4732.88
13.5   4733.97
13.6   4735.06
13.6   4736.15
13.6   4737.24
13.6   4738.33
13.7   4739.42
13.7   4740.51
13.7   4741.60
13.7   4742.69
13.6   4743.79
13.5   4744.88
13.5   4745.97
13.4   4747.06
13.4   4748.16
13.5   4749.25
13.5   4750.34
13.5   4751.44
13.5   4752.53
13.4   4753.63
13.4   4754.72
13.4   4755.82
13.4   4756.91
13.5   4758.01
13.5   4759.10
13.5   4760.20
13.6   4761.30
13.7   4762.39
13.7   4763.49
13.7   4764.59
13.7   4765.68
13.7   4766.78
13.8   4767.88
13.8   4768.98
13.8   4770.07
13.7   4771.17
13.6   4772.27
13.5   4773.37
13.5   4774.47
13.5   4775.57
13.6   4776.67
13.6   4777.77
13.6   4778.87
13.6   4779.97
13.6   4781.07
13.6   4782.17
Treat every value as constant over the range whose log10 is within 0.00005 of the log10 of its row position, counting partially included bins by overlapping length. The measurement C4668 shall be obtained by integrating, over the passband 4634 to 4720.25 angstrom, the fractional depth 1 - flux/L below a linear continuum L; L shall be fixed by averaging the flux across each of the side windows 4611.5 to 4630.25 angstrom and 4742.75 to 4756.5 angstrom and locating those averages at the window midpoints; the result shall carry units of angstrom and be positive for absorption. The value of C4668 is 0.26 angstrom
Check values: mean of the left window 14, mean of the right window 13.5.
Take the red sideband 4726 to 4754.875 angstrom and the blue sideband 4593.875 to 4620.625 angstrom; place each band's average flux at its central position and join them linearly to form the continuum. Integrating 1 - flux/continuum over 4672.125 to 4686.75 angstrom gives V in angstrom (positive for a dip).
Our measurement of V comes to 0.2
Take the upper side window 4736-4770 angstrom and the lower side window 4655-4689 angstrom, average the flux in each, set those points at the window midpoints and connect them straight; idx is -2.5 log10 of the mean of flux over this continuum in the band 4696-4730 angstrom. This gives 0.00 mag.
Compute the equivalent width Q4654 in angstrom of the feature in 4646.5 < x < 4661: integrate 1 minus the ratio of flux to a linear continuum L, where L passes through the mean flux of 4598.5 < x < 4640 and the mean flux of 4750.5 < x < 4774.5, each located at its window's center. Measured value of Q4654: 0.1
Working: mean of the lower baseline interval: 14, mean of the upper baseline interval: 13.6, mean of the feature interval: 13.8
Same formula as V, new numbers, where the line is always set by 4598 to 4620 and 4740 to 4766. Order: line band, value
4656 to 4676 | 0.19 angstrom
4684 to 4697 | 0.10 angstrom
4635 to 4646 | 0.01 angstrom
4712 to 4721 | -0.02 angstrom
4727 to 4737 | 0.01 angstrom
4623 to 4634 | 0.06 angstrom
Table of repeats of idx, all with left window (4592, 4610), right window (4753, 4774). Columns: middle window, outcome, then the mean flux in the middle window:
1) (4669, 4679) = 0.02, 13.6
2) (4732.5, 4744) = 0.00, 13.6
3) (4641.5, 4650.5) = 0.01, 13.8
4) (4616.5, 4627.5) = -0.01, 14.1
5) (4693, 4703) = 0.00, 13.8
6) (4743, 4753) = 0.01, 13.5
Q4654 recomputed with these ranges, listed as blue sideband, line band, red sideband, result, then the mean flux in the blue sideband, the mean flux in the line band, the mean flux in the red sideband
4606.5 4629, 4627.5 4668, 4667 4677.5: -0.1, 14.1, 13.8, 13.6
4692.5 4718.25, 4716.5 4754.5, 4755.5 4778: 0.3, 13.7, 13.6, 13.6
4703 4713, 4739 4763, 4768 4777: 0.2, 13.7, 13.5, 13.6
